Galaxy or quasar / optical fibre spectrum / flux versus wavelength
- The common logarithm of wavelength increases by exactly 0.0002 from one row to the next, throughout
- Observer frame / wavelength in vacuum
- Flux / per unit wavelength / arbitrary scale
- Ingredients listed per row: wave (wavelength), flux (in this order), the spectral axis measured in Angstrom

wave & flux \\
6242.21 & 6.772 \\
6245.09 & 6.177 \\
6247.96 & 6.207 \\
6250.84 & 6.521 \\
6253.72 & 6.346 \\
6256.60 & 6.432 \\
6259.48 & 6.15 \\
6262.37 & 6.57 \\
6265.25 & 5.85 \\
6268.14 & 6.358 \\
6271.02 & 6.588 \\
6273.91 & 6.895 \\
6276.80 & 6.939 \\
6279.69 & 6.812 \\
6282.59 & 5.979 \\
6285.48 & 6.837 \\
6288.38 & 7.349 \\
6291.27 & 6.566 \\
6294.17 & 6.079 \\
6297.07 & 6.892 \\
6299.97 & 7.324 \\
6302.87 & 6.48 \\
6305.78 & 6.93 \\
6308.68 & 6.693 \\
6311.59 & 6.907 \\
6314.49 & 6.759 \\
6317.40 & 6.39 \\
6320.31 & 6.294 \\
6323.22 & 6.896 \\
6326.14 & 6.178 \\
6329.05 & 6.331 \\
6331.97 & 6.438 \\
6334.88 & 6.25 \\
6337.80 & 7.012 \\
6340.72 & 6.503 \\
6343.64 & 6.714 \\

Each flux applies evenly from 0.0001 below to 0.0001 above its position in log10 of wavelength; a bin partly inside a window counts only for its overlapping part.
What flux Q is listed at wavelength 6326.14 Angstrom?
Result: 6.178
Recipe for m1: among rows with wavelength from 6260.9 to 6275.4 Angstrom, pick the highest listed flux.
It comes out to 6.895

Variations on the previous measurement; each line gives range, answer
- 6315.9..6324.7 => 6.896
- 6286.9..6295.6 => 7.349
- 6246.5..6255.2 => 6.521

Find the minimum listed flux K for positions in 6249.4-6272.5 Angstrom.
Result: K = 5.85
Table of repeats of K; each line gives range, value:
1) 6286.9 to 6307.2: 6.079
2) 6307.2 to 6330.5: 6.178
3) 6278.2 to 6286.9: 5.979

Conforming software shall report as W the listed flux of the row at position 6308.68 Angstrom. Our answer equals 6.693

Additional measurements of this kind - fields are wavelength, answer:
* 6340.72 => 6.503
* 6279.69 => 6.812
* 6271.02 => 6.588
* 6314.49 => 6.759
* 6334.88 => 6.25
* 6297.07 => 6.892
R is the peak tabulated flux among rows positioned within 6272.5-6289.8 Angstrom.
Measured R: 7.349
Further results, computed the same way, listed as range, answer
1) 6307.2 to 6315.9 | 6.907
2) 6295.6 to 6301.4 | 7.324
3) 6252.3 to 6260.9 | 6.432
